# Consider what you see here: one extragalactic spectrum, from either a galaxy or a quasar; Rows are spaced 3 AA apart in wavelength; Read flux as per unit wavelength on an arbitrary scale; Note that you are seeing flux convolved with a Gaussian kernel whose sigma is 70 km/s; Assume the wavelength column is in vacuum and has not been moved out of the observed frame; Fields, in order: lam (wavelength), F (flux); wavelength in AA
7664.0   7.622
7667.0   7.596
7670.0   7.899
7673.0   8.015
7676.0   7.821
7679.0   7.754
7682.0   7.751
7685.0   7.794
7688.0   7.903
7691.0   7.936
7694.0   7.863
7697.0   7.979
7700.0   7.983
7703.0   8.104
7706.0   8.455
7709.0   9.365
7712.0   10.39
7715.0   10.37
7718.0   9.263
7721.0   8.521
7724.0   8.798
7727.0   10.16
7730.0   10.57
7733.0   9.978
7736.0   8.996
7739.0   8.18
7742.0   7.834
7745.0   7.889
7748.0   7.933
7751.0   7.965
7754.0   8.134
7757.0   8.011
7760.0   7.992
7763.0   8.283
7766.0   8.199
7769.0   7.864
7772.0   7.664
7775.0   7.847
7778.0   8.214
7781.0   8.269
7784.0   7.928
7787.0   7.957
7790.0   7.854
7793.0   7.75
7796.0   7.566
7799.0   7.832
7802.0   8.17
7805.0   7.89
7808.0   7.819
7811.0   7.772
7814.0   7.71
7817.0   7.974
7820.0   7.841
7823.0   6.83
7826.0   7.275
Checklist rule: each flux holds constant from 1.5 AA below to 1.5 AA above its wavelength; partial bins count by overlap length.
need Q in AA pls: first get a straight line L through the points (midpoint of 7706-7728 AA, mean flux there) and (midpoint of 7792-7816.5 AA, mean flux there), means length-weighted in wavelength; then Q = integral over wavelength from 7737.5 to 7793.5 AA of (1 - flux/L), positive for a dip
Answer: 3.6 AA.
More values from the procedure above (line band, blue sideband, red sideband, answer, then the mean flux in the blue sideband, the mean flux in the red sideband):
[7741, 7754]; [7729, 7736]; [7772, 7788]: 2.0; 9.98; 8.01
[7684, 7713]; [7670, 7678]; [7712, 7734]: 1.5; 7.9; 9.71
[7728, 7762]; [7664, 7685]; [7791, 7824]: -3.3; 7.79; 7.76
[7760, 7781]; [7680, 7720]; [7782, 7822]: 0.1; 8.54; 7.84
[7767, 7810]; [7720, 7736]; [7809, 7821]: 2.3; 9.58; 7.82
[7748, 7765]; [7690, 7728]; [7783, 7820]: 0.6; 8.86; 7.85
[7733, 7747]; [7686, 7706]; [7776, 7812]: -0.8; 7.99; 7.92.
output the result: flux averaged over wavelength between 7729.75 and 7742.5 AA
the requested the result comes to 9.07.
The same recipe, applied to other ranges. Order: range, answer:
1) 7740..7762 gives 7.98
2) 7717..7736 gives 9.51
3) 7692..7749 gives 8.88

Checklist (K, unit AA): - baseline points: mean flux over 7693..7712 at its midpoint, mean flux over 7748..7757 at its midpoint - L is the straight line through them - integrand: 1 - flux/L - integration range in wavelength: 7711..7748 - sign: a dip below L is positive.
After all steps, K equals -4.2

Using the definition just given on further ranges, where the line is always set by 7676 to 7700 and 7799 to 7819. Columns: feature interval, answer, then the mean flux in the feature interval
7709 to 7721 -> -2.9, 9.74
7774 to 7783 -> -0.3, 8.11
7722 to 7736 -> -3.3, 9.73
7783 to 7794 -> 0.0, 7.88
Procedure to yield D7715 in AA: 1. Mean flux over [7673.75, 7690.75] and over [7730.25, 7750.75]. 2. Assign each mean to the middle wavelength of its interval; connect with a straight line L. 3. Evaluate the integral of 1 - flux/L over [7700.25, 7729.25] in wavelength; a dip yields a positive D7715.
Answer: -3.5 AA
